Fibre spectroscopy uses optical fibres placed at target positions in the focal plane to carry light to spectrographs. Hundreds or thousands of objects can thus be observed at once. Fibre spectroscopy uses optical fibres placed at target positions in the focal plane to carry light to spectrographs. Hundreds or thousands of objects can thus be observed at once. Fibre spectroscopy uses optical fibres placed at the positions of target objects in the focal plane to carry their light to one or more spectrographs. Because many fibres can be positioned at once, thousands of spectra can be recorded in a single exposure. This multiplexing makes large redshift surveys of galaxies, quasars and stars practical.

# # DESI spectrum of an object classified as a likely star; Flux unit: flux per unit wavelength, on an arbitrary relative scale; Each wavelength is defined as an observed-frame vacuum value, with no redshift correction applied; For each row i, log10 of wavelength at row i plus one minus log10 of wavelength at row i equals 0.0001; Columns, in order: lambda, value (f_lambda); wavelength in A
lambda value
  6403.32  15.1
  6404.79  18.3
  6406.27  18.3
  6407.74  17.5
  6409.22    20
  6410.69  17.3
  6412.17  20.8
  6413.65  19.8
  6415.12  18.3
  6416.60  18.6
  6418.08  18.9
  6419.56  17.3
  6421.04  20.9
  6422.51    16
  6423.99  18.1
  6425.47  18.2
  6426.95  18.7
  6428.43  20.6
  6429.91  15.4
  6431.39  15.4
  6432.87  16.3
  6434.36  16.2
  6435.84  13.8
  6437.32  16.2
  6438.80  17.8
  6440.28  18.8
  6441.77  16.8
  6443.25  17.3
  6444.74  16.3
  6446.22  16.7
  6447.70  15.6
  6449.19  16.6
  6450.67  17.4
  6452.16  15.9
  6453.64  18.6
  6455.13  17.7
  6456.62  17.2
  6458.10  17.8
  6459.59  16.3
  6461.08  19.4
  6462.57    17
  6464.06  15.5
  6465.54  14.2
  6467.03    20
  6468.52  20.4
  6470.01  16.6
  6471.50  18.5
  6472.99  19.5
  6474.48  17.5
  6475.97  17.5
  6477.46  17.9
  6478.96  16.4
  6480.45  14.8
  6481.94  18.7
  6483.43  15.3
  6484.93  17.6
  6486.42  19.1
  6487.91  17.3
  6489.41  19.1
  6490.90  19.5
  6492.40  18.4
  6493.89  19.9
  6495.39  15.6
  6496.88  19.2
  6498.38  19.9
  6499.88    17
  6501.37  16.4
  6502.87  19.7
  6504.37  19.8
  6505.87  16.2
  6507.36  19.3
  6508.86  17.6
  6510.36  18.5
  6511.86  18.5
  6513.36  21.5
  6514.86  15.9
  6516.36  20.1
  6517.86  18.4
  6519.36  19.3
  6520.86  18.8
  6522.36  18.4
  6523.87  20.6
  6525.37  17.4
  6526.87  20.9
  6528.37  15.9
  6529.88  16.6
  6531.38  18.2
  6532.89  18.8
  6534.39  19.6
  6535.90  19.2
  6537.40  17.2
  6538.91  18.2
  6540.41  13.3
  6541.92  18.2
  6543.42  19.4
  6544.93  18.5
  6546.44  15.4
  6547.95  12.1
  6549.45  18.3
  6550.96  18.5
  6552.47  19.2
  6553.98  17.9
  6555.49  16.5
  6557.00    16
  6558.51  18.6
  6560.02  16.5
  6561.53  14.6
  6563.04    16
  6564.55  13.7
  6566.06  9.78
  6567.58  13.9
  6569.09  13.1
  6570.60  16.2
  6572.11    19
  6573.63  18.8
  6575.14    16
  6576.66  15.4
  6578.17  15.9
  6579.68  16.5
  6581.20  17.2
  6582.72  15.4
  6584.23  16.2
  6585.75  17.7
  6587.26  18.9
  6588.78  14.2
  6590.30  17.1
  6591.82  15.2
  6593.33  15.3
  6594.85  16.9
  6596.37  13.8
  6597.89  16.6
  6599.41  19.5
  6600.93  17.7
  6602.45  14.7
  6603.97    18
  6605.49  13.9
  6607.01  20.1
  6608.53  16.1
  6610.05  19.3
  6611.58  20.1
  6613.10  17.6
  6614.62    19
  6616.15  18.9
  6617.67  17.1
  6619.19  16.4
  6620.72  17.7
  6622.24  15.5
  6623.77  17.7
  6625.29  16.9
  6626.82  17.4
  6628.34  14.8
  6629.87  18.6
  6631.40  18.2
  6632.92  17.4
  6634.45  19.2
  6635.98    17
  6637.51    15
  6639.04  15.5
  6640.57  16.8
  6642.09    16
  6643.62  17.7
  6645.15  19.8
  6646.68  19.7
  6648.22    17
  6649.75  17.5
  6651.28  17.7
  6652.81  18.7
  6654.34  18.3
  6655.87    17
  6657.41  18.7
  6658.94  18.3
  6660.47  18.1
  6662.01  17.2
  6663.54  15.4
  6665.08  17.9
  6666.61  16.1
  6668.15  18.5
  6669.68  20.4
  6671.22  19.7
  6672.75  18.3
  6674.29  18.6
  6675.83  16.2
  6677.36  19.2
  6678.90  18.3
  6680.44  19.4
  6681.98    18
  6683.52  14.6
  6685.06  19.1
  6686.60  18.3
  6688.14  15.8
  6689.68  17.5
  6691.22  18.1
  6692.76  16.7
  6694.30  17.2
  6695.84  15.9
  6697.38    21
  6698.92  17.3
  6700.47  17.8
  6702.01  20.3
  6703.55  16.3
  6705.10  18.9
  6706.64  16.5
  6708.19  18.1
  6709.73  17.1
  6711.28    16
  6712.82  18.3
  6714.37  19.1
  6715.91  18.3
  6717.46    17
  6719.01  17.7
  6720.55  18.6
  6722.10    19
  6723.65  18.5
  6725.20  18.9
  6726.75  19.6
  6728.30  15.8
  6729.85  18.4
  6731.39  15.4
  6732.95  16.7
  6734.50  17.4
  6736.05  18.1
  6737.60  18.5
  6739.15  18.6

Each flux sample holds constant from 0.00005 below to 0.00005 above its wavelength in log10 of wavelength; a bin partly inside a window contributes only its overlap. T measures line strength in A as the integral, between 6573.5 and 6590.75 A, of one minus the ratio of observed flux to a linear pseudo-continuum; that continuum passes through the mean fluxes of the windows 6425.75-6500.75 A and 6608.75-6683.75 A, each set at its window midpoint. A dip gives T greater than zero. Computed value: 1.1 A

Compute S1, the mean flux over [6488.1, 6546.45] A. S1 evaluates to 18.3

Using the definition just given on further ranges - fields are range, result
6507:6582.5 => 17.2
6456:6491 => 17.6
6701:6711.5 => 17.7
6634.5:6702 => 17.7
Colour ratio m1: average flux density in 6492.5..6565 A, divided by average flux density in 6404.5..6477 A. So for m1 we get 1.01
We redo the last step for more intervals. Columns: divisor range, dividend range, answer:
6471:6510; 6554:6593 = 0.89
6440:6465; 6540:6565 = 0.98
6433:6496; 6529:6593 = 0.96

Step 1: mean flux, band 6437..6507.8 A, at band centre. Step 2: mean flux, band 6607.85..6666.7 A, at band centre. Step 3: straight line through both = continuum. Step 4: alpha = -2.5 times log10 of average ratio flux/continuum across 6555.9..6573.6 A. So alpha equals 0.14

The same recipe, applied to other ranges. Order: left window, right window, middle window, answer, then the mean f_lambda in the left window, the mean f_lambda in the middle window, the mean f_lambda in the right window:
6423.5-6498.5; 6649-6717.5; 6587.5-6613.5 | 0.05 mag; 17.4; 16.9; 17.8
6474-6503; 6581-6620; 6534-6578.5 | 0.06 mag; 17.8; 16.5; 17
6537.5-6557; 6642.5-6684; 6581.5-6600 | 0.07 mag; 17.1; 16.4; 18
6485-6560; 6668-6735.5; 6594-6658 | 0.04 mag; 18.1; 17.4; 17.9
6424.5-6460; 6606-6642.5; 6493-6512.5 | -0.07 mag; 17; 18.3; 17.4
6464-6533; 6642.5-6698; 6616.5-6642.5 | 0.06 mag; 18.2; 16.9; 17.9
